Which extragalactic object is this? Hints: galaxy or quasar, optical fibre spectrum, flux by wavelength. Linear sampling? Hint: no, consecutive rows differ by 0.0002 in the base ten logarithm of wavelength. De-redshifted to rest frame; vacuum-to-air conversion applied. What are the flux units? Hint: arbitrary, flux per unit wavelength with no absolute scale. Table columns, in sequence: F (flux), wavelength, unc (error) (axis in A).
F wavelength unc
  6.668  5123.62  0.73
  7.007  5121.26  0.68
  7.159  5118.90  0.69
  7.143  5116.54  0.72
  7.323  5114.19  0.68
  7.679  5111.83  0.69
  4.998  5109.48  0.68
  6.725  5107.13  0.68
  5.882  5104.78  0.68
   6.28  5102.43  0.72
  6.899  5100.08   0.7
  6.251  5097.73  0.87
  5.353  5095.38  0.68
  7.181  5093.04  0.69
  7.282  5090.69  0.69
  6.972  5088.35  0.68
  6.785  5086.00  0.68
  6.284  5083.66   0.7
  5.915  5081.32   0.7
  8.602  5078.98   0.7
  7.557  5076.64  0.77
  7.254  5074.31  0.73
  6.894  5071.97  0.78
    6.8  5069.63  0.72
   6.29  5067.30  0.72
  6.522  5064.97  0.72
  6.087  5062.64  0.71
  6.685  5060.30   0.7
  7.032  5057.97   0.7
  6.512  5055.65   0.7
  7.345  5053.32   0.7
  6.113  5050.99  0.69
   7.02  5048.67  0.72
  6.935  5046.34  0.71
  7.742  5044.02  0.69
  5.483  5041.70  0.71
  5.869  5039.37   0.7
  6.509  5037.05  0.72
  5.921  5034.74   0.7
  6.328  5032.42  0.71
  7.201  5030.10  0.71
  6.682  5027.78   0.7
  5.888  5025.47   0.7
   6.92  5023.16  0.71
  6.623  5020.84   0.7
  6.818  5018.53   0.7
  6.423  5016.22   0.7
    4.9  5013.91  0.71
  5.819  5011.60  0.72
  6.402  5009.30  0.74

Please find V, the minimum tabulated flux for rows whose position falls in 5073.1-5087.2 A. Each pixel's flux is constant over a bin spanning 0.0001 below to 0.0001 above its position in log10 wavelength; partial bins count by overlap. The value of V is 5.915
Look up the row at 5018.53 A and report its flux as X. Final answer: 6.818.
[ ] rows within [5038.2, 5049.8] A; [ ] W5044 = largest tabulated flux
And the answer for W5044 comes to 7.742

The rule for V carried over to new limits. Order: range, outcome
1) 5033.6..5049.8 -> 5.483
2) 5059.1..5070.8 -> 6.087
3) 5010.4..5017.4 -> 4.9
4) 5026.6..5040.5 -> 5.869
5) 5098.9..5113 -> 4.998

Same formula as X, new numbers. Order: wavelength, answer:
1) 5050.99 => 6.113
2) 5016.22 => 6.423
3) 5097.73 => 6.251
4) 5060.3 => 6.685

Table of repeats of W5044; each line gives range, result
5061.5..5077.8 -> 7.557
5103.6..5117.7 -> 7.679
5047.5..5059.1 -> 7.345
